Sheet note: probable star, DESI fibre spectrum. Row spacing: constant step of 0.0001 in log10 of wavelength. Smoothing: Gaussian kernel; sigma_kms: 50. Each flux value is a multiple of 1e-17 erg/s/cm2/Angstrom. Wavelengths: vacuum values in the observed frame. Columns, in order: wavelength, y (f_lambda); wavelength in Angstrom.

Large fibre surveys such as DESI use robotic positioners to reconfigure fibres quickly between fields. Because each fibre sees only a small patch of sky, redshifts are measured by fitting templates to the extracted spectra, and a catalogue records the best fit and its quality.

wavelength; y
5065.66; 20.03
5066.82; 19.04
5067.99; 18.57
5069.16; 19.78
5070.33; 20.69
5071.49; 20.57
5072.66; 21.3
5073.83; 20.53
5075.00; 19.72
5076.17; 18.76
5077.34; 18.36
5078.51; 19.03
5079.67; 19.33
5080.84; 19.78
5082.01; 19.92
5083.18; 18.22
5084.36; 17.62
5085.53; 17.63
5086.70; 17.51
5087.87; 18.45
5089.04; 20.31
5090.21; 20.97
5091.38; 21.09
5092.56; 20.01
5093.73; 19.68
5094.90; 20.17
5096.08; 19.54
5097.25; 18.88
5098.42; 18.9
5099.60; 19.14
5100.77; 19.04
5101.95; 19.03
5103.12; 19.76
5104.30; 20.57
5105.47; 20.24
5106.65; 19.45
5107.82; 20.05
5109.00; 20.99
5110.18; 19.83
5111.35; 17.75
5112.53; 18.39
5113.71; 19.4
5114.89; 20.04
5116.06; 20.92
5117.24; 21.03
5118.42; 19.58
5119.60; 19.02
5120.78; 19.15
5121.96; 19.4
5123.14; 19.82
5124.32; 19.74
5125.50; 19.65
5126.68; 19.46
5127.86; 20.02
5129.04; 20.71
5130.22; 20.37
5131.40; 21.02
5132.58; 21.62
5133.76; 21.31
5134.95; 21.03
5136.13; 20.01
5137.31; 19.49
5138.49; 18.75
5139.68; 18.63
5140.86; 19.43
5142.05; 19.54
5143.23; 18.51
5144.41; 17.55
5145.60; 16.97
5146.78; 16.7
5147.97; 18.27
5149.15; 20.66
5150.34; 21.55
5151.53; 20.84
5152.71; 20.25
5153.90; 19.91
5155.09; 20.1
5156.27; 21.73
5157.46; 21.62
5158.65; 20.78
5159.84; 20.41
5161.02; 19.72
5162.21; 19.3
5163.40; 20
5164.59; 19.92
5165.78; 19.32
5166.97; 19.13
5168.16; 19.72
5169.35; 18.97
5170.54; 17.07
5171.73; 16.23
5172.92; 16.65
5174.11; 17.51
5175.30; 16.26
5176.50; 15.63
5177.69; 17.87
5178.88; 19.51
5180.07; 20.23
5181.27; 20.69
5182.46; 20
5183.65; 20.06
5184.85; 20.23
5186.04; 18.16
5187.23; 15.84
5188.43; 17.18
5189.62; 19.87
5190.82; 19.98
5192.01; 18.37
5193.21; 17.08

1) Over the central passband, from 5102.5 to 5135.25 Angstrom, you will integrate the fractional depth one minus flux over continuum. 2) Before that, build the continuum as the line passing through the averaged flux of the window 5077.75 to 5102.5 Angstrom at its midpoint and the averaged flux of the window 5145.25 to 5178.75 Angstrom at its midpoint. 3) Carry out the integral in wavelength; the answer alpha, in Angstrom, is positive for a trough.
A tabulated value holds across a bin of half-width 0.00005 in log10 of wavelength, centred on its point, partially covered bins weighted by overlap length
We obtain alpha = -1.4 Angstrom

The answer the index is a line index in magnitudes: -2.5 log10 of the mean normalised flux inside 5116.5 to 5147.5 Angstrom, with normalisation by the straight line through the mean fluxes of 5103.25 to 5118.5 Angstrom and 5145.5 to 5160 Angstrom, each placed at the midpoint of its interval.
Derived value 0.02 mag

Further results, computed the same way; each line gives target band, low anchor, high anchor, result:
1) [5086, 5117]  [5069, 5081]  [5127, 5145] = 0.01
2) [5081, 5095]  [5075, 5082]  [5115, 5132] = 0.00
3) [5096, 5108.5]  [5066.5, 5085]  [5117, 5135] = 0.02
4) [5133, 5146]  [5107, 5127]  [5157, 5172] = 0.02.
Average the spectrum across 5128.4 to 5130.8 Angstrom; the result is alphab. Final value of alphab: 20.5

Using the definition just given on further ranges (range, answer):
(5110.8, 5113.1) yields 18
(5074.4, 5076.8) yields 19.2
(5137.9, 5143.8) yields 19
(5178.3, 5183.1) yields 20.1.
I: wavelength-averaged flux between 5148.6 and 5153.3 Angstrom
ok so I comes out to 20.8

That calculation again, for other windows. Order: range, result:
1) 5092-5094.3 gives 19.9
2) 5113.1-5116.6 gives 20.1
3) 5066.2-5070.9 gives 19.5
